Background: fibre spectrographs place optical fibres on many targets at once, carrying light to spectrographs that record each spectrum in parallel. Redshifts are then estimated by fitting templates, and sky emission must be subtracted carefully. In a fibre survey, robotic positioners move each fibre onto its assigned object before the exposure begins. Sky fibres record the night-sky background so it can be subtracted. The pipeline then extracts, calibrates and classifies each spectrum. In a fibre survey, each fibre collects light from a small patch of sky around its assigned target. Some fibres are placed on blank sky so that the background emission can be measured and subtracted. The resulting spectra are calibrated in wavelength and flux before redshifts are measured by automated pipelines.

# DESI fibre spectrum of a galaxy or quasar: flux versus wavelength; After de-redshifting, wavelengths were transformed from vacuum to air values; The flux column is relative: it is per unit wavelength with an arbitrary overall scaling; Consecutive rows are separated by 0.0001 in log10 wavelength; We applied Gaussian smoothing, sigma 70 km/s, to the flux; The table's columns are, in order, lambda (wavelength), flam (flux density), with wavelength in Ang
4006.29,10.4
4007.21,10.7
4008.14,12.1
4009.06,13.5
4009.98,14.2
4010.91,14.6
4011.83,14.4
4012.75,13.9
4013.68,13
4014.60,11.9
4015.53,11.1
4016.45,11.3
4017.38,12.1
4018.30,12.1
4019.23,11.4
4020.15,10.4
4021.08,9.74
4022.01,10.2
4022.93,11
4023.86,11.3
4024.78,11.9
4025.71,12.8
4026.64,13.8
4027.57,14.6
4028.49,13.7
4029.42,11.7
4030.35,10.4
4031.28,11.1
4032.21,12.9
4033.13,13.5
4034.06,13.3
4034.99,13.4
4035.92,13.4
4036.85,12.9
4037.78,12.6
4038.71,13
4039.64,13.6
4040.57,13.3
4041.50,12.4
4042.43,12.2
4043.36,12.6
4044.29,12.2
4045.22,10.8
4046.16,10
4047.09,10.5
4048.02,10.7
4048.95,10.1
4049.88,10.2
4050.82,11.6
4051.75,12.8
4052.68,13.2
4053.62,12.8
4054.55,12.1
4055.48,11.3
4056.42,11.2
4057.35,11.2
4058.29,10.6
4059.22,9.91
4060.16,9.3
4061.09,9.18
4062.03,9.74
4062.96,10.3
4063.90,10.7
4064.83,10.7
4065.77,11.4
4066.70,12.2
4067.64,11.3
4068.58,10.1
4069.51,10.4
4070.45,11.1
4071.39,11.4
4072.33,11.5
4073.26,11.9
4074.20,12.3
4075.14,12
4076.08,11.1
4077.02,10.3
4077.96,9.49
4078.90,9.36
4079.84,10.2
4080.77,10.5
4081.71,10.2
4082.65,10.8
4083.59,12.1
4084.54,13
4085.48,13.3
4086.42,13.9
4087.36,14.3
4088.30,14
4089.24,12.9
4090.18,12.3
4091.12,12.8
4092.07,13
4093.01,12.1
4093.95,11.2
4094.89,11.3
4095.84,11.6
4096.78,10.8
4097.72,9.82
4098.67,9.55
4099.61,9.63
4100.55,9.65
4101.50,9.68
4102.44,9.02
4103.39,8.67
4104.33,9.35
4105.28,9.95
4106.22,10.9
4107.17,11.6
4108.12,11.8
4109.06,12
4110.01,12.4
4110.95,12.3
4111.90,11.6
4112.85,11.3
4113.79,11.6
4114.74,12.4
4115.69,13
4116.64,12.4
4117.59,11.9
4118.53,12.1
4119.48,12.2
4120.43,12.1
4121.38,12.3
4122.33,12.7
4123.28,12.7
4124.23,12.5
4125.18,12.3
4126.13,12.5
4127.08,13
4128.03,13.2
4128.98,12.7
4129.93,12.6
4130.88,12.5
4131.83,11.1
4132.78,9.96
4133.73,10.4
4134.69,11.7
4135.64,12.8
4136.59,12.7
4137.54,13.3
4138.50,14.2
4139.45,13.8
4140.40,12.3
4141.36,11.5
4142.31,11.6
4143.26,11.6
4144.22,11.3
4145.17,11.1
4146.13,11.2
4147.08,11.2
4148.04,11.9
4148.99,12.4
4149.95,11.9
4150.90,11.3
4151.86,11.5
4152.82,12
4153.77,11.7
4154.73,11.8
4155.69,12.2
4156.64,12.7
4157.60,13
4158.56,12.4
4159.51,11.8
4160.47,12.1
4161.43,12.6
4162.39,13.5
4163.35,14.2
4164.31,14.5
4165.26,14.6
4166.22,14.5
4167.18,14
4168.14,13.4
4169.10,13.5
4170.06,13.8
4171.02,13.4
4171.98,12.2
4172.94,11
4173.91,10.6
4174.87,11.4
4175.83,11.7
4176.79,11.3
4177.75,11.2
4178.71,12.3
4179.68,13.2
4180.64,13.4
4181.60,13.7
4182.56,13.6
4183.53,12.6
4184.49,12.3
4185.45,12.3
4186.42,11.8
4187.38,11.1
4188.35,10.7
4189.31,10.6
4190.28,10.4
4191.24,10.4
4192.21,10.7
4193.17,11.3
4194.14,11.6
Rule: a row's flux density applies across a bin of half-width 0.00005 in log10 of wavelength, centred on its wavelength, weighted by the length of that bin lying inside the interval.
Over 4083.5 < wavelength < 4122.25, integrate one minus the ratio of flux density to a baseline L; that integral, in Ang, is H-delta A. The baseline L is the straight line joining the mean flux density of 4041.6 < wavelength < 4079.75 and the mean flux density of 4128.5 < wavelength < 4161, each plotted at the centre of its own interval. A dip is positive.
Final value -0.45 Ang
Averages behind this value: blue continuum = 11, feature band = 11.7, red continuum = 12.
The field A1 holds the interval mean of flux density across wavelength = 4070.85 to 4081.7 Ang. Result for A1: 10.9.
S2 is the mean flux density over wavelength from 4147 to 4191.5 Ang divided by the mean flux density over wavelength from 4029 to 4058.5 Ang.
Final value 1.0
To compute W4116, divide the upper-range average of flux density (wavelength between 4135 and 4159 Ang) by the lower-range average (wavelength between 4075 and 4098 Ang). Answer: 1.0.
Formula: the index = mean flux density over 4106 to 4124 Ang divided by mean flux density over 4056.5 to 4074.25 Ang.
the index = 1.1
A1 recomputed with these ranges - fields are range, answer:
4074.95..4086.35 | 11.1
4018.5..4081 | 11.5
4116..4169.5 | 12.4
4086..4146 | 11.8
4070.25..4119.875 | 11.4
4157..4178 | 12.8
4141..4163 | 11.9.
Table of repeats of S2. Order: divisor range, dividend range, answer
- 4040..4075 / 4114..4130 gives 1.11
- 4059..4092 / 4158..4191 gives 1.10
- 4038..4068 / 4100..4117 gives 0.97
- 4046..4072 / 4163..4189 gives 1.16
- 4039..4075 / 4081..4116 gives 1.02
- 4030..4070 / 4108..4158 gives 1.05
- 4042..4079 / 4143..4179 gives 1.12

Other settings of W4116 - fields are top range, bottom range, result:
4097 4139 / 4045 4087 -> 1.05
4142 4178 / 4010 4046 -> 1.00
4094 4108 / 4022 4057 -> 0.84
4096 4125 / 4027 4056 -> 0.92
